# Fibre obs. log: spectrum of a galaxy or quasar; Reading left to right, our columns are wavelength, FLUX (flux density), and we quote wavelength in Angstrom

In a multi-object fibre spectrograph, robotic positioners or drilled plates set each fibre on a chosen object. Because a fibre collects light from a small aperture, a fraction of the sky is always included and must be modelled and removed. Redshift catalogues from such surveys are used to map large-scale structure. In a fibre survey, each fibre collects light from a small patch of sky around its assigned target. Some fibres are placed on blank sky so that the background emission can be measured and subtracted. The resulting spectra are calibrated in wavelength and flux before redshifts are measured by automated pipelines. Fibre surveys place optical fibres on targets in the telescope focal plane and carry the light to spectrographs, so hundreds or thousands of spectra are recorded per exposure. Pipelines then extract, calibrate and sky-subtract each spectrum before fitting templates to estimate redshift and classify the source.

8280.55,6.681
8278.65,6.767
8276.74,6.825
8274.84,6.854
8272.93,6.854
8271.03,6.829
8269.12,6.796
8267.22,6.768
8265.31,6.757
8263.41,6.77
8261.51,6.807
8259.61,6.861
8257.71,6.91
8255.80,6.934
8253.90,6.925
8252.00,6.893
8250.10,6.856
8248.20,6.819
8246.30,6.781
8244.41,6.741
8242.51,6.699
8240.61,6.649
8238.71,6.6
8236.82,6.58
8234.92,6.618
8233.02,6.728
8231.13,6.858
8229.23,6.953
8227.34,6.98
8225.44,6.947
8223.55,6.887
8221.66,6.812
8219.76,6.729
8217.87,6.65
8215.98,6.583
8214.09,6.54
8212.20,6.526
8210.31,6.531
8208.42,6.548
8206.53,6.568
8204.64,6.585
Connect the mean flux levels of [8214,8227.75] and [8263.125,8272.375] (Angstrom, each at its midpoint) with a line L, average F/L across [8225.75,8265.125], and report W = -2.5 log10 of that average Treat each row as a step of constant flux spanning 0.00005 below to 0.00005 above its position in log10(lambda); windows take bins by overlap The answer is 0.00 mag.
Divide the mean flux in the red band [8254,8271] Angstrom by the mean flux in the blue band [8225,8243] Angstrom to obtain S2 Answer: 1.0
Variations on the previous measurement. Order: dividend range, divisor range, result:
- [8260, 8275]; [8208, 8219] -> 1.04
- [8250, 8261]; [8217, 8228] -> 1.01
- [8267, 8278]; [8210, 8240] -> 1.01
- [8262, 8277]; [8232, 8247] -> 1.02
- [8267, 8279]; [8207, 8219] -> 1.04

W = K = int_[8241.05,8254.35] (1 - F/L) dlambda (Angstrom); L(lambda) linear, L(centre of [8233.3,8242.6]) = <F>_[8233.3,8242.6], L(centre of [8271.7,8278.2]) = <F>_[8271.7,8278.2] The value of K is -0.2 Angstrom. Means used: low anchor 6.63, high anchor 6.84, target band 6.81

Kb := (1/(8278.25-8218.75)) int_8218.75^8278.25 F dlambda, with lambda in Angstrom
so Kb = 6.81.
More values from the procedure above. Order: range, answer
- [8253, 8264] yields 6.87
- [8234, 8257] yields 6.76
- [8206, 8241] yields 6.7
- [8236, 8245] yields 6.65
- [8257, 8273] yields 6.82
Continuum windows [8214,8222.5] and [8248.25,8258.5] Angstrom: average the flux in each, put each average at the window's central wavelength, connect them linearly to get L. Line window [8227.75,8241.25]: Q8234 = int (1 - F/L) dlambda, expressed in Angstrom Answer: 0.1 Angstrom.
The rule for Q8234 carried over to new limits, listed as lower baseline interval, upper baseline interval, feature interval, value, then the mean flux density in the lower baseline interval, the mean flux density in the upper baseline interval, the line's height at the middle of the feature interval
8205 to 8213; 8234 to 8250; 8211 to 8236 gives -0.5 Angstrom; 6.55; 6.7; 6.61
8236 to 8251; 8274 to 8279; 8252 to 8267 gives -0.2 Angstrom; 6.72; 6.82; 6.77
